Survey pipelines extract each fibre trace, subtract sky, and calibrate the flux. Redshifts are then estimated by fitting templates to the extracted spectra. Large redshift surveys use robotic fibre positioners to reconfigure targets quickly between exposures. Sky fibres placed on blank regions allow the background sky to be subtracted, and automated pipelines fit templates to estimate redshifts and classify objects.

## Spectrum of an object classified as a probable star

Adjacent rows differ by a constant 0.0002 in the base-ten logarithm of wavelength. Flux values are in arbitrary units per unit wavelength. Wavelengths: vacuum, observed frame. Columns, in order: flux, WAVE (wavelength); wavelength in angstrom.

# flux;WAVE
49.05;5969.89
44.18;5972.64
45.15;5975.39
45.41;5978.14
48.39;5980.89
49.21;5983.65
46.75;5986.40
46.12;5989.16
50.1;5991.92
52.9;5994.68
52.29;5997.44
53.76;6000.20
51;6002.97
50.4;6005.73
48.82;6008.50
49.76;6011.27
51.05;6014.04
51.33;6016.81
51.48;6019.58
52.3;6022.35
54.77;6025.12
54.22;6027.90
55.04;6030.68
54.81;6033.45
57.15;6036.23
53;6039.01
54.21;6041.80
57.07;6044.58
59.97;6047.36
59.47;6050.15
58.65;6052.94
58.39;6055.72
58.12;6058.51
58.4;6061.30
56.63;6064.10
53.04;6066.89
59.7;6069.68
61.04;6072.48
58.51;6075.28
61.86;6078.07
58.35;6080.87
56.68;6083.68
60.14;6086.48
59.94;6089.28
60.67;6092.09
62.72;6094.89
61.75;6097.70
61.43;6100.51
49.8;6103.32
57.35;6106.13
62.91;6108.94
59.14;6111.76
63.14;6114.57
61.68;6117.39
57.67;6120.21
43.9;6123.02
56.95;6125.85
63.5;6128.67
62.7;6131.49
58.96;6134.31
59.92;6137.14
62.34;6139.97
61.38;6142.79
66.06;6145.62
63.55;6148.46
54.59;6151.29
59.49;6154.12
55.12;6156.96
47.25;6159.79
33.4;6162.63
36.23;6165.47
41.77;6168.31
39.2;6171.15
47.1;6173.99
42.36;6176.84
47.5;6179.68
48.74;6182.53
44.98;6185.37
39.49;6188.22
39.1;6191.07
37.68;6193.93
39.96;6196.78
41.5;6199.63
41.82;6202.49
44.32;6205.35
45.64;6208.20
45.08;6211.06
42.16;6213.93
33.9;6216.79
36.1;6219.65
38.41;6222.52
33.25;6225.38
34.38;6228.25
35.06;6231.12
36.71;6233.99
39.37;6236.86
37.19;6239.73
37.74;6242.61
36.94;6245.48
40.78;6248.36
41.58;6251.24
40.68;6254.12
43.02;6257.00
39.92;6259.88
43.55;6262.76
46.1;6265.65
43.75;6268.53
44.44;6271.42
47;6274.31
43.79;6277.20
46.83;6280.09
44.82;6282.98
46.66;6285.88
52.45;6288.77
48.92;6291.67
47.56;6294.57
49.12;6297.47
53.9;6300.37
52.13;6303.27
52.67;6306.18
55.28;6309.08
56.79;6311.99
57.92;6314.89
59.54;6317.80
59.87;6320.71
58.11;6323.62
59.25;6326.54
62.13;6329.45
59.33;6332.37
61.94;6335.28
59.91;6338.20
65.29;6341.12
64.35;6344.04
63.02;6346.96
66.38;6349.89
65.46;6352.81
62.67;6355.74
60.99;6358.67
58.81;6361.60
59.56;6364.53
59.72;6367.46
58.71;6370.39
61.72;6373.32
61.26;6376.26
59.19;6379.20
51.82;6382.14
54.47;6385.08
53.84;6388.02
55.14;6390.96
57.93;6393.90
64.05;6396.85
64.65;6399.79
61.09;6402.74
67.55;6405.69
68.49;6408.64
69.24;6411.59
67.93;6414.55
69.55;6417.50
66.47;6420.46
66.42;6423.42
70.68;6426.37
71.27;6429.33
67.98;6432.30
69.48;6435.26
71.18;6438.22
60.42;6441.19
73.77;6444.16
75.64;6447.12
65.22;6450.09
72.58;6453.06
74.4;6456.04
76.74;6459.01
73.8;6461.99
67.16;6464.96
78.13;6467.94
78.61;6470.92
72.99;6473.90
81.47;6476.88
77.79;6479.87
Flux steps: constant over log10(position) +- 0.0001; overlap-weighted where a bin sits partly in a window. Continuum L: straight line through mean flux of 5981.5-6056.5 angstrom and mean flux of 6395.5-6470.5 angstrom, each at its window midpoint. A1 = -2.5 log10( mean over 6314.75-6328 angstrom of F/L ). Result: 0.11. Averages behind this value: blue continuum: 53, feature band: 59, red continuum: 69.5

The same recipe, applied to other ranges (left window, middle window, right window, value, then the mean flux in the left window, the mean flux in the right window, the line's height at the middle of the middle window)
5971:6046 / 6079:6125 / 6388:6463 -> -0.07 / 51.1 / 67.8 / 54.9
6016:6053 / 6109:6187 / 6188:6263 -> -0.16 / 55.2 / 39.4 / 45.8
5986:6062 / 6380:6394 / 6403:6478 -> 0.25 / 53.7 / 70.9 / 68.7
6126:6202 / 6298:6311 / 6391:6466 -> 0.12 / 49.8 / 68.3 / 59.6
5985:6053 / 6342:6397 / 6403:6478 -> 0.13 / 53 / 70.9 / 67.9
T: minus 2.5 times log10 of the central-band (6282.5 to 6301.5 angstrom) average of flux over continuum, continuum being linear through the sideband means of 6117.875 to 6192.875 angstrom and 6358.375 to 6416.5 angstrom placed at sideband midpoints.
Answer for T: 0.16 mag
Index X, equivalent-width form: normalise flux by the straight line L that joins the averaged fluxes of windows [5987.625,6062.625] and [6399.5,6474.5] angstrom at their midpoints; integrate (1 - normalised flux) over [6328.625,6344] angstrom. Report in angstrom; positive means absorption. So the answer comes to 0.98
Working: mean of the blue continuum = 53.9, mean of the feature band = 62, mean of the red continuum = 70.1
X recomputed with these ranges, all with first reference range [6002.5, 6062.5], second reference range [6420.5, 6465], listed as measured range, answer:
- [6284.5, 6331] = 7.63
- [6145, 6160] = 0.29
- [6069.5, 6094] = -1.41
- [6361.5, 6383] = 2.75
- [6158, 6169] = 3.61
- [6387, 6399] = 1.79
